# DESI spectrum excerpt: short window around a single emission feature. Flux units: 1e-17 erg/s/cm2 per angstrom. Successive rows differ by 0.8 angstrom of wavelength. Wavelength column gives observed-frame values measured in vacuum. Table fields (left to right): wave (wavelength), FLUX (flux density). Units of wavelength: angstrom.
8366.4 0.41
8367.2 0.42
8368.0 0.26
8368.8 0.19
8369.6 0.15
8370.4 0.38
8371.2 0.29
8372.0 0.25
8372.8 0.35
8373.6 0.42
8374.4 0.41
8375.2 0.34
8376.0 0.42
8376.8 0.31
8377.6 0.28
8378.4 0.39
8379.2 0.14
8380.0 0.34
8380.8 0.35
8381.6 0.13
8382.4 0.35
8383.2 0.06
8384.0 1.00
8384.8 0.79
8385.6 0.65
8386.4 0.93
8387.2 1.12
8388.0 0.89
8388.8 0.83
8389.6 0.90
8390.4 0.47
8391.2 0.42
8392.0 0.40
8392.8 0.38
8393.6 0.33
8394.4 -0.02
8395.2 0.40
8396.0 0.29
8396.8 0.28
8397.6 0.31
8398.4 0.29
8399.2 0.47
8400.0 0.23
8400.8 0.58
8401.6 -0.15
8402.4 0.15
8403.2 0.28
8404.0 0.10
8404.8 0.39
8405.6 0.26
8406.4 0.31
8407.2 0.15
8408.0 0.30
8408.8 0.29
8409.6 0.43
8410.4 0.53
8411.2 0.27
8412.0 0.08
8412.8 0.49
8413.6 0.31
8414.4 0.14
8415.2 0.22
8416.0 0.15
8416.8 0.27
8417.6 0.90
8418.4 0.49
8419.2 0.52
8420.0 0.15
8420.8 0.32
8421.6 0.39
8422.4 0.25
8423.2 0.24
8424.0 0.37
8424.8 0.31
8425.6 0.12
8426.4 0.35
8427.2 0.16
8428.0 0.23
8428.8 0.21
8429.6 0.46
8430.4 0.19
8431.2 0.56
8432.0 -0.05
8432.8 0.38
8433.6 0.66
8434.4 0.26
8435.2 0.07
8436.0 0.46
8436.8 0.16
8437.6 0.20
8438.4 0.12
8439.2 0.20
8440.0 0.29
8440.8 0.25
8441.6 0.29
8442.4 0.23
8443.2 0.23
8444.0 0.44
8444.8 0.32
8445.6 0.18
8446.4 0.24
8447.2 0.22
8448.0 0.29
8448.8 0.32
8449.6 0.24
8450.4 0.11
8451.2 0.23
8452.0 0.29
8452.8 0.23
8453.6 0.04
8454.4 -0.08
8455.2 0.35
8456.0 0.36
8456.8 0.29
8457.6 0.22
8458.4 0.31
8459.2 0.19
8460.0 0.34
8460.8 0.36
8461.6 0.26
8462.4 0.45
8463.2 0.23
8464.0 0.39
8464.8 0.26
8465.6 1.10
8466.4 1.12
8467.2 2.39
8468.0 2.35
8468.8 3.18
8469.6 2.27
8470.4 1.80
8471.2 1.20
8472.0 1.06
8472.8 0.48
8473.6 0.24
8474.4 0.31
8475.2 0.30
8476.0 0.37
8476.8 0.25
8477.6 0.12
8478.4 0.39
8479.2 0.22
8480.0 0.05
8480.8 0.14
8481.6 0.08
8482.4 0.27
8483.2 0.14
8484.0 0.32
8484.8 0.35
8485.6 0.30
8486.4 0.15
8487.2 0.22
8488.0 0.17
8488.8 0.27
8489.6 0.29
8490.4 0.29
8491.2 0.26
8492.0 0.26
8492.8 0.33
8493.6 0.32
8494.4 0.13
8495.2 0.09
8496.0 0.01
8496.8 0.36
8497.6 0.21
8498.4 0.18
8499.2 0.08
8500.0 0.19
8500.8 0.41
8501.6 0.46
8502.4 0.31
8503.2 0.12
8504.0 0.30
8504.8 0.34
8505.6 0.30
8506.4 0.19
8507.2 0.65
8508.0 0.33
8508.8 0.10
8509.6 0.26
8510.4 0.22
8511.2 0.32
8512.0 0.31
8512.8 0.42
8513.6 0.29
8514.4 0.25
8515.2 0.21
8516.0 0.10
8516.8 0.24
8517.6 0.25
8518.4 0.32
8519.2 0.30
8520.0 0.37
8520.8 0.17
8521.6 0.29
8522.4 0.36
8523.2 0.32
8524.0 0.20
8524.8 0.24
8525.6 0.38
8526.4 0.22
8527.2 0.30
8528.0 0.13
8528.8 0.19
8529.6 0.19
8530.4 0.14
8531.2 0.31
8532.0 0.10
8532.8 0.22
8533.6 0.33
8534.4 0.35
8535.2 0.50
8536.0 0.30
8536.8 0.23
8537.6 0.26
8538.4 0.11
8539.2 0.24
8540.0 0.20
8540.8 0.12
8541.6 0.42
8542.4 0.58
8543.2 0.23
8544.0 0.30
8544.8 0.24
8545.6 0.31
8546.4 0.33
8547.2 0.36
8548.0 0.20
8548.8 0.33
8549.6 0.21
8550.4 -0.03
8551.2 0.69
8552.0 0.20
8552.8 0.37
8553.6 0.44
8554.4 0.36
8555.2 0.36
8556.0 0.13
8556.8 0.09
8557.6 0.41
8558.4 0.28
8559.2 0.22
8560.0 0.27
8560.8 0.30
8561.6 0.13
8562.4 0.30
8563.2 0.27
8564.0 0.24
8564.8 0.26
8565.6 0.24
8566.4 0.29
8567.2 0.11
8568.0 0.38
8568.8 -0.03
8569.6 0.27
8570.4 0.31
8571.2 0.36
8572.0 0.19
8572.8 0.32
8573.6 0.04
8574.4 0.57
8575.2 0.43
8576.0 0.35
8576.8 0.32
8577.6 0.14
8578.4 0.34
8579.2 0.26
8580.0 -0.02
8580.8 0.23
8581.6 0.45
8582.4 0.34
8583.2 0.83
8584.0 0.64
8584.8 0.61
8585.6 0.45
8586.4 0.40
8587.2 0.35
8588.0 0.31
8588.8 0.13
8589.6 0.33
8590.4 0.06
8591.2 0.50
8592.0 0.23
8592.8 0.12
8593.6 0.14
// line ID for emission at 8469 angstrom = [O III] 5007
